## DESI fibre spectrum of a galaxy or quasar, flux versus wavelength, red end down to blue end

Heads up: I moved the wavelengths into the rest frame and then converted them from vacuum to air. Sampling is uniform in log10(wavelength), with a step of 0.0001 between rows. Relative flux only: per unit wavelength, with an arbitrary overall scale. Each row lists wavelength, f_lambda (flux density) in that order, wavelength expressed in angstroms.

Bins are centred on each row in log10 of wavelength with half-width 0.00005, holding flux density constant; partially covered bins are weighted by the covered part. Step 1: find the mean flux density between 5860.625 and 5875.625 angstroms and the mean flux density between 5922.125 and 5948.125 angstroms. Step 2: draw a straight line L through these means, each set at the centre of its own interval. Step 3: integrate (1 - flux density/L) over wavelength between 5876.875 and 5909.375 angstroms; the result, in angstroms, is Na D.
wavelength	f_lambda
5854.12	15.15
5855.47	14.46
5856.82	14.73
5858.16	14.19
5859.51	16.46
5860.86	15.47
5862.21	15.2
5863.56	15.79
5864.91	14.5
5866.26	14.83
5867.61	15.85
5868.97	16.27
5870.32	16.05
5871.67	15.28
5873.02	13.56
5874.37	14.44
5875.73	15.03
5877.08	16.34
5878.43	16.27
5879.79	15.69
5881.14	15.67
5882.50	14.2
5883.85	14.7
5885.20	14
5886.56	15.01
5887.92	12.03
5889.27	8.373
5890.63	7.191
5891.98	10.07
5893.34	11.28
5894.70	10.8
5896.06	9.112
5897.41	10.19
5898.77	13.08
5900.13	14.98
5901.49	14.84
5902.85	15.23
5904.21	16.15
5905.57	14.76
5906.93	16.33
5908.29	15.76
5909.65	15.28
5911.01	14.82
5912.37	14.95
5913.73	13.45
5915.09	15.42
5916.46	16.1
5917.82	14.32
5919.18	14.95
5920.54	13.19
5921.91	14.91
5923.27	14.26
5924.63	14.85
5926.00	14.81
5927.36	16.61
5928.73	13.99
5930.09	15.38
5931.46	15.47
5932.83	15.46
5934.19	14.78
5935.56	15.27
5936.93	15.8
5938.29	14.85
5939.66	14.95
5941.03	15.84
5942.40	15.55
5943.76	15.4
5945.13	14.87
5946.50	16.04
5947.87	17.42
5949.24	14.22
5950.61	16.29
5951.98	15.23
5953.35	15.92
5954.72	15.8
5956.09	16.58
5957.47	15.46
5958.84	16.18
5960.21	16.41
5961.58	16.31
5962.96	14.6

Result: 3.9 angstroms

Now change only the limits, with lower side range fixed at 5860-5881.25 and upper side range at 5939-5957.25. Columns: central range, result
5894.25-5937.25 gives 2.81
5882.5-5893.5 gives 2.63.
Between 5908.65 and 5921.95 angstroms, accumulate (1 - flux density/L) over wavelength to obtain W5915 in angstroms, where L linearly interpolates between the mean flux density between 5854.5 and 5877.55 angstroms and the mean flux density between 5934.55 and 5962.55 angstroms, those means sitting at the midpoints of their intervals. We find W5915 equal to 0.6 angstroms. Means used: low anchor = 15.2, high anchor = 15.7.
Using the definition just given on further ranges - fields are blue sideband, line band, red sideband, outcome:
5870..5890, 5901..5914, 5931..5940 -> -0.36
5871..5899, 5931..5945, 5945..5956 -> -0.04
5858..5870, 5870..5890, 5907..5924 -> 1.15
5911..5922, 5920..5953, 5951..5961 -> 0.16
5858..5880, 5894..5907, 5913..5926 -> 1.29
